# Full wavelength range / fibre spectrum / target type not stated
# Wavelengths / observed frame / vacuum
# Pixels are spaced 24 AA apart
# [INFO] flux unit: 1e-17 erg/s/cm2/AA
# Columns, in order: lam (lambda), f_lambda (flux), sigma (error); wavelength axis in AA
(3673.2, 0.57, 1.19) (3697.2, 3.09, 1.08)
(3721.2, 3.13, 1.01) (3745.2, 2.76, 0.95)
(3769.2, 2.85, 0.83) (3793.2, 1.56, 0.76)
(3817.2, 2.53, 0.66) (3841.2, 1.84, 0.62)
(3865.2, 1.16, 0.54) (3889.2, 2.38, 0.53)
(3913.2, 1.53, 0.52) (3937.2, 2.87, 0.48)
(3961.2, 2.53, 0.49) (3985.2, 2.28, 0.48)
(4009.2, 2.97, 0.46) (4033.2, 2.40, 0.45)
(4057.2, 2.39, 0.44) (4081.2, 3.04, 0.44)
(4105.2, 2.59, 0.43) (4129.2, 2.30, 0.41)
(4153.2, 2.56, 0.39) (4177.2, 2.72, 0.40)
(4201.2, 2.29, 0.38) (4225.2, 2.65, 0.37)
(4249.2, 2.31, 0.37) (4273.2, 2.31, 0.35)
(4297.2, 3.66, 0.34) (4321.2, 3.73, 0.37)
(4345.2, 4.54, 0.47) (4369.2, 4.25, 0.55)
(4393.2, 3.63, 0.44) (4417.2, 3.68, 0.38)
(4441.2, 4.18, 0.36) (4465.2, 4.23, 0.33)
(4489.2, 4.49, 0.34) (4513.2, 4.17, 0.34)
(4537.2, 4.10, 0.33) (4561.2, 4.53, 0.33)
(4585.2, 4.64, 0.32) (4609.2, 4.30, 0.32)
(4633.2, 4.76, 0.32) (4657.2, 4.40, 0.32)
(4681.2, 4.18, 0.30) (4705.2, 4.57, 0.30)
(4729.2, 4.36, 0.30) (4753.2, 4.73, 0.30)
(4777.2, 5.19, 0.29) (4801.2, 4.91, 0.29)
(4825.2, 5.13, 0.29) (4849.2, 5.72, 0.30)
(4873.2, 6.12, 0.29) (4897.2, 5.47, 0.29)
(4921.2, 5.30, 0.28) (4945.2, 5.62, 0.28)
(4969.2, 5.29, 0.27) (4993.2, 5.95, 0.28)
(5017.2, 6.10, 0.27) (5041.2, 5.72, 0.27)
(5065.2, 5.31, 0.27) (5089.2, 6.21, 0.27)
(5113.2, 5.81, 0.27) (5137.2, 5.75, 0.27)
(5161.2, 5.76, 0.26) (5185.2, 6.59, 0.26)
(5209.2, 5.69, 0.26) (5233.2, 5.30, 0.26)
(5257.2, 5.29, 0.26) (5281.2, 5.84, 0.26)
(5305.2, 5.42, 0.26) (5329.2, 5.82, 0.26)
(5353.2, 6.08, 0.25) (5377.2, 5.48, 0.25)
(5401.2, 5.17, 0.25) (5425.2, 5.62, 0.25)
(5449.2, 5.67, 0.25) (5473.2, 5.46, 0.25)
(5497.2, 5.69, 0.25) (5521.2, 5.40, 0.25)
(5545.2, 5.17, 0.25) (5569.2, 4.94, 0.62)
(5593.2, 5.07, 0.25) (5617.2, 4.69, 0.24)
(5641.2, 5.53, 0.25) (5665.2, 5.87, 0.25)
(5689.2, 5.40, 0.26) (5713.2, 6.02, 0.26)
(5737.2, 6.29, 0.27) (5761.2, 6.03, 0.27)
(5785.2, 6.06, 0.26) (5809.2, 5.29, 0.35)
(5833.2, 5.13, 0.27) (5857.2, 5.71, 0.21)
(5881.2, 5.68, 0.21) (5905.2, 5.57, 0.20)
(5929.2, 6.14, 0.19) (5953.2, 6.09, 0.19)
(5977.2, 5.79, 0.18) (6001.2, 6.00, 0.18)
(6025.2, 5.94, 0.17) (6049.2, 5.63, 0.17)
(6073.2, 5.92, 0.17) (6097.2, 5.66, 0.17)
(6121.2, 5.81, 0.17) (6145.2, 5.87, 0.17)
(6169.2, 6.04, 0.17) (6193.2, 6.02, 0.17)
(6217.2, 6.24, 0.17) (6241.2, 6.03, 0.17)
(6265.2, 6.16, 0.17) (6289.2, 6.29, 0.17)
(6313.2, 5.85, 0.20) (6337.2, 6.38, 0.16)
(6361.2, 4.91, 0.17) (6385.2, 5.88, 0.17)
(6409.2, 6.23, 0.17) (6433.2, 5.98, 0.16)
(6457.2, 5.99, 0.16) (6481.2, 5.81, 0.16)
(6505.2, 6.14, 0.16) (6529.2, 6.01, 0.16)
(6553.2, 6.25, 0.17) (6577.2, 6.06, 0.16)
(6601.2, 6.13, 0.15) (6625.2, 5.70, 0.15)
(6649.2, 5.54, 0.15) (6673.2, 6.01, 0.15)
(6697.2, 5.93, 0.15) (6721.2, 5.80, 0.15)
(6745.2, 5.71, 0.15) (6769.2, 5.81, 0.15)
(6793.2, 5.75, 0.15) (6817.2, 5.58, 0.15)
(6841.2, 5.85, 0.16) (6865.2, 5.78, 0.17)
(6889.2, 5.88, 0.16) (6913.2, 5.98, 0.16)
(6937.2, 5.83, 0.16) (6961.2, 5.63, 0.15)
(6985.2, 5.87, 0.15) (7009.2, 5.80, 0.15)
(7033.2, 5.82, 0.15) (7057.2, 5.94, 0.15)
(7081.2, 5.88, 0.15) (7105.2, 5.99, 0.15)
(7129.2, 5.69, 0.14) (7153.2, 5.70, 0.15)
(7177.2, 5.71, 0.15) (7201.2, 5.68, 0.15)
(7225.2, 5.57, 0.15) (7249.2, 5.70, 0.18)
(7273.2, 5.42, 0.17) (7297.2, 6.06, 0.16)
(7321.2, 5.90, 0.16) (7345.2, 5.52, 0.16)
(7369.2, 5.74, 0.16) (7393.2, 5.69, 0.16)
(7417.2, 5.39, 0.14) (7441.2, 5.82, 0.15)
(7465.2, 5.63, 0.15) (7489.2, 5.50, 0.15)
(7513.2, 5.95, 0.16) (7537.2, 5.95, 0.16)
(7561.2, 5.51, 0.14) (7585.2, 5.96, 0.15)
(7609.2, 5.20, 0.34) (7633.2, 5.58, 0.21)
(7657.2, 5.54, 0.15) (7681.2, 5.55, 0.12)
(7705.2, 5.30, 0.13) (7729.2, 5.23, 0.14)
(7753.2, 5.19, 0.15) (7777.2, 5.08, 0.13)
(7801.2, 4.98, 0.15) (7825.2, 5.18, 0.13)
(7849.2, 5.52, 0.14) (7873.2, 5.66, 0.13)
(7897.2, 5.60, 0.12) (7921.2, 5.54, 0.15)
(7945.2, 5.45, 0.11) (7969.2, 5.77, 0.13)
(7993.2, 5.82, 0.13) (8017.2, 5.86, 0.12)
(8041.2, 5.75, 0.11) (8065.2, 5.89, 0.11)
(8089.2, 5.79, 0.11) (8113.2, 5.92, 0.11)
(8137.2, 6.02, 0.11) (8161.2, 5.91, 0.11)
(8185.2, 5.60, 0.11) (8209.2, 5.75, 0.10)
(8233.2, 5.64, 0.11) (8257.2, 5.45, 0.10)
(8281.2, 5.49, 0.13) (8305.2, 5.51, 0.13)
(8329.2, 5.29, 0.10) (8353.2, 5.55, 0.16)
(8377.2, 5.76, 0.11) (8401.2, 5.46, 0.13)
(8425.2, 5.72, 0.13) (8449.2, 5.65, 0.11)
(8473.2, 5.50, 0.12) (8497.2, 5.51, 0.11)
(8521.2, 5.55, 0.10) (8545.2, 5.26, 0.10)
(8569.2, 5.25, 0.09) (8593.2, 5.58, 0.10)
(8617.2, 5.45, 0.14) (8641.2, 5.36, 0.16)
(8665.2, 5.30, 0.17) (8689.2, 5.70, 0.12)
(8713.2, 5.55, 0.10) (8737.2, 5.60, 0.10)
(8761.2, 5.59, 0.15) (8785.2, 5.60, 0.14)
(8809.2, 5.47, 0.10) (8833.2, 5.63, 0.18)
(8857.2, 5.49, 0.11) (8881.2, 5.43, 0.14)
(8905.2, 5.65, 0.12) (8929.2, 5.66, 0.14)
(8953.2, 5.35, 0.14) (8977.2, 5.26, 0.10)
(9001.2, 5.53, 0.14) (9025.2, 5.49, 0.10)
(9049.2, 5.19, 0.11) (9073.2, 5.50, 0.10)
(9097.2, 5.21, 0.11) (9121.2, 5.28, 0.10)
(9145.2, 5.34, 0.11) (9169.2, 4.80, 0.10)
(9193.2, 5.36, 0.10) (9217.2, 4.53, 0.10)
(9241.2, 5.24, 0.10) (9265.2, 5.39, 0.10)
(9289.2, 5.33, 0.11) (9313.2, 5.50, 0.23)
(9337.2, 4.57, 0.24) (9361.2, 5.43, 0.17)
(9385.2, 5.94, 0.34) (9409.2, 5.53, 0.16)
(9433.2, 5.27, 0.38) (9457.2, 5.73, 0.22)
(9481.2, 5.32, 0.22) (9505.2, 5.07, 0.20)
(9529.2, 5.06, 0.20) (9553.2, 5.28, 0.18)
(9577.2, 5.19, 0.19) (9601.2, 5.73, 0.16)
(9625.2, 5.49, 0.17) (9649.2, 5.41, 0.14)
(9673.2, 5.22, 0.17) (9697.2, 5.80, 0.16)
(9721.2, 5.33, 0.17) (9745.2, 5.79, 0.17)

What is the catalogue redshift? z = 0.08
